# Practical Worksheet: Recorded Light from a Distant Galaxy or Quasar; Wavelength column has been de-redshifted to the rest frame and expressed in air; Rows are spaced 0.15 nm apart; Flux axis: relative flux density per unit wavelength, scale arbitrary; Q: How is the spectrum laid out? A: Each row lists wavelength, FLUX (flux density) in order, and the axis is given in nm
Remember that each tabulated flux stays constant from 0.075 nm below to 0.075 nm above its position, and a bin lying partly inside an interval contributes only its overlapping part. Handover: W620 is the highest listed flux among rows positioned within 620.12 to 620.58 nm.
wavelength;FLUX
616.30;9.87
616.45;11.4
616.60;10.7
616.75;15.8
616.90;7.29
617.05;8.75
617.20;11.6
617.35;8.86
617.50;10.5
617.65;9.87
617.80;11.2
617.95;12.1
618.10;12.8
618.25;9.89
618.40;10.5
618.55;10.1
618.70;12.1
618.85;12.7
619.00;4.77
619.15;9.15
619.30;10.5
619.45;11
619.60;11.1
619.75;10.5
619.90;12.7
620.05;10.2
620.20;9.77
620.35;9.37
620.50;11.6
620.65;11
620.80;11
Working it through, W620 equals 11.6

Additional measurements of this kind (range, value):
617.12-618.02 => 12.1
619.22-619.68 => 11.1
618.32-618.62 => 10.5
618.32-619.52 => 12.7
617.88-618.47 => 12.8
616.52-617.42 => 15.8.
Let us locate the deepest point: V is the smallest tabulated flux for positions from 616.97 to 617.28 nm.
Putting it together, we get 8.75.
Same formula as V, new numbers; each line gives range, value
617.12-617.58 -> 8.86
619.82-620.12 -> 10.2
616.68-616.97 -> 7.29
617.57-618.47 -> 9.87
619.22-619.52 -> 10.5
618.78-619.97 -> 4.77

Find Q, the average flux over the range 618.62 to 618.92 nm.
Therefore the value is 12.4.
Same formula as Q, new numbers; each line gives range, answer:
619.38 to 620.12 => 11.1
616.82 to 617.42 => 9.18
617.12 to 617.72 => 10.2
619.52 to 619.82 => 10.8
